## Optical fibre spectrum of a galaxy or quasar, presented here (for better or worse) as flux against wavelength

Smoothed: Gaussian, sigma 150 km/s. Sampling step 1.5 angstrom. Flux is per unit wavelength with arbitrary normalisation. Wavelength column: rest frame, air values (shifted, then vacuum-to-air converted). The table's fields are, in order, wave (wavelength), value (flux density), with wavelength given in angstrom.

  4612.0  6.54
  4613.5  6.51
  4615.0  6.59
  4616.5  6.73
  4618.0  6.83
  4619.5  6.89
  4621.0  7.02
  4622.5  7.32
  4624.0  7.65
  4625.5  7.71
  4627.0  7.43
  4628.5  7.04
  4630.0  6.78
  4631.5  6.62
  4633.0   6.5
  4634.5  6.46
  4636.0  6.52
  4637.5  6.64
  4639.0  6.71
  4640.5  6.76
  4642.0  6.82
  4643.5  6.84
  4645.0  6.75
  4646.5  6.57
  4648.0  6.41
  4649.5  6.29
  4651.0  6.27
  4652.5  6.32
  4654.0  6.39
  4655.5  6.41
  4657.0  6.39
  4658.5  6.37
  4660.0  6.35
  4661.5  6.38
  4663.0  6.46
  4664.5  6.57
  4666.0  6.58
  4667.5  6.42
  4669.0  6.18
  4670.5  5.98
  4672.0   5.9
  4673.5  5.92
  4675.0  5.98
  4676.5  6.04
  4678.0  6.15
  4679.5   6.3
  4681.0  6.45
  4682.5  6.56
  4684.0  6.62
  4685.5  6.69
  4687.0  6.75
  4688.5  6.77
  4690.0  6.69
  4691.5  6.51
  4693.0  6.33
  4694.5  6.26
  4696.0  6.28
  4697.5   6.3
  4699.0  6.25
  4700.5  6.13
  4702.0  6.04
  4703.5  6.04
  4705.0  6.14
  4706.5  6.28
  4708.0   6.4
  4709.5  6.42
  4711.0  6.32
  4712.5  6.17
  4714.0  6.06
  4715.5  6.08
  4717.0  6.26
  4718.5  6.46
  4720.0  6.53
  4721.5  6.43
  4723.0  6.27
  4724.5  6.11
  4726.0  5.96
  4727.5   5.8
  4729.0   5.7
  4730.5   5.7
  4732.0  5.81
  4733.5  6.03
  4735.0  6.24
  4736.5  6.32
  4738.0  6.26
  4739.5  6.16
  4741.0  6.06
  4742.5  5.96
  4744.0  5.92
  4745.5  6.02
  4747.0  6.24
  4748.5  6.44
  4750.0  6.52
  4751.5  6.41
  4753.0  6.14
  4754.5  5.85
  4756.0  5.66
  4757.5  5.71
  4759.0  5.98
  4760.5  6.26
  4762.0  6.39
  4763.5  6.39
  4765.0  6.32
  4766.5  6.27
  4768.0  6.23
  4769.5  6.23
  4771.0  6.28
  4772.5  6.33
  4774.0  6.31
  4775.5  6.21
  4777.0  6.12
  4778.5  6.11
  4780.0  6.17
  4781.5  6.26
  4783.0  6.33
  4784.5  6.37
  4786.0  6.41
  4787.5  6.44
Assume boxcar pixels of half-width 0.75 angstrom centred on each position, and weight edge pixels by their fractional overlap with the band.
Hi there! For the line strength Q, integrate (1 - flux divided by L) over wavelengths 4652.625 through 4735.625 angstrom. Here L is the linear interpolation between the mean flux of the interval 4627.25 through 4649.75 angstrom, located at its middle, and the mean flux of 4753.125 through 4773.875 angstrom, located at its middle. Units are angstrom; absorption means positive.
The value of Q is 2.2 angstrom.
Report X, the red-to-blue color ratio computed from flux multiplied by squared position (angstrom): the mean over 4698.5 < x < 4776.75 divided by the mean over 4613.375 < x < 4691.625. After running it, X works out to 1.0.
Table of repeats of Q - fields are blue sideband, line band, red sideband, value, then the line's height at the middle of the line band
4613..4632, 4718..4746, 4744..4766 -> 0.98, 6.31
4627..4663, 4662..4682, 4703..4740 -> 0.59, 6.42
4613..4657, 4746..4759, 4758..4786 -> 0.44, 6.32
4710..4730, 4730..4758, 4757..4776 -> 0.52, 6.2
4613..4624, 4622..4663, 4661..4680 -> -0.59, 6.59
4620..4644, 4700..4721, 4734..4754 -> 0.57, 6.42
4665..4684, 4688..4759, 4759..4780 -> 0.73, 6.24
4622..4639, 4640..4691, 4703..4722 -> 1.86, 6.66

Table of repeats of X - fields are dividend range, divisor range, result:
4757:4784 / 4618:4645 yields 0.95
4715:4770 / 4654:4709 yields 1.00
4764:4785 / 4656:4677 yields 1.05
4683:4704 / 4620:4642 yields 0.95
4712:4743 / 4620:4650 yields 0.93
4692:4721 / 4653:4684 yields 1.01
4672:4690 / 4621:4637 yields 0.93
